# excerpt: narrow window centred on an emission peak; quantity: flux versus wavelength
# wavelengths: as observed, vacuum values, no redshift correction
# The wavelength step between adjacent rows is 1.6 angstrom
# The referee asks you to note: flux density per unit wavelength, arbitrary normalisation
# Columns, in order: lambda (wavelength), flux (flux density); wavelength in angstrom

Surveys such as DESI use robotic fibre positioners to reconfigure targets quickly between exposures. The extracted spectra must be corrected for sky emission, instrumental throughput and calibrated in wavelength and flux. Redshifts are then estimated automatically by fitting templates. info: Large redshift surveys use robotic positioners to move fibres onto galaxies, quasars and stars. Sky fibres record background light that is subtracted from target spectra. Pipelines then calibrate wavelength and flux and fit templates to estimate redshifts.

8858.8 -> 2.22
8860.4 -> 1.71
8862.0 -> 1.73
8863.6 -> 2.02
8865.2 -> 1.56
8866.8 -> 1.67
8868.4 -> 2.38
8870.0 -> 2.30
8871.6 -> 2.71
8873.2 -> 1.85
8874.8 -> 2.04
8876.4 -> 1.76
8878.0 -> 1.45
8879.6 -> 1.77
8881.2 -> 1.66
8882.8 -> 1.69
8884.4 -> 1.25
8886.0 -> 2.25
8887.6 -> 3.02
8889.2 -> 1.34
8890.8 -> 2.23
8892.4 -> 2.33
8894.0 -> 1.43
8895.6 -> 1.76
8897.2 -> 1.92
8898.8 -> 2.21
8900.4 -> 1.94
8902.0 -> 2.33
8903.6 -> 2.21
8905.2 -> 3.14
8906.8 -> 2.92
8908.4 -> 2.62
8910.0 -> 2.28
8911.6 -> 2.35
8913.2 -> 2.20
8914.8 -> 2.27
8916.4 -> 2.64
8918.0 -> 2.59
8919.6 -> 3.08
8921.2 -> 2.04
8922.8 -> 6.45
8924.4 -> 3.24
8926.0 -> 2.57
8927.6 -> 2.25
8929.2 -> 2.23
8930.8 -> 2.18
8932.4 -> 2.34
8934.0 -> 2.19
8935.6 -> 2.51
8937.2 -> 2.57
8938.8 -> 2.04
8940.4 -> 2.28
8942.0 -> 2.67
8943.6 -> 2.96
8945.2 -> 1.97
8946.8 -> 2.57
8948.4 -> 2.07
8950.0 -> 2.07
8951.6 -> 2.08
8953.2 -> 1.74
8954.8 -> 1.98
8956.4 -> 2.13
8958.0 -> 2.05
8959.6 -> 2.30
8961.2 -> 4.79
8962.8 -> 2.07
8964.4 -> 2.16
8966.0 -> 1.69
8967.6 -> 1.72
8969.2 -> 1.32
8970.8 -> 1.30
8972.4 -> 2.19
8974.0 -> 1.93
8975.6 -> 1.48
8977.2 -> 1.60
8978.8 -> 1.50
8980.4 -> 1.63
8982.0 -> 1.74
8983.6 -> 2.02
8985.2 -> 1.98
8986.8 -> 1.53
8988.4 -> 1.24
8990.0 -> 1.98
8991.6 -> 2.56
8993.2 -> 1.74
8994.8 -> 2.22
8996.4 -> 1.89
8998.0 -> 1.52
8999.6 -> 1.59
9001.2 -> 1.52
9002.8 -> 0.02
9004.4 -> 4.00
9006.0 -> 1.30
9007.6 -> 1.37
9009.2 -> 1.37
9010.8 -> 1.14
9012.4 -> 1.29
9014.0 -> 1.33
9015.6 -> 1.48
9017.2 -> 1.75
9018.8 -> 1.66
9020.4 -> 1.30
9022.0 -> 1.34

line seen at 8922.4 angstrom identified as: Mg II 2798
